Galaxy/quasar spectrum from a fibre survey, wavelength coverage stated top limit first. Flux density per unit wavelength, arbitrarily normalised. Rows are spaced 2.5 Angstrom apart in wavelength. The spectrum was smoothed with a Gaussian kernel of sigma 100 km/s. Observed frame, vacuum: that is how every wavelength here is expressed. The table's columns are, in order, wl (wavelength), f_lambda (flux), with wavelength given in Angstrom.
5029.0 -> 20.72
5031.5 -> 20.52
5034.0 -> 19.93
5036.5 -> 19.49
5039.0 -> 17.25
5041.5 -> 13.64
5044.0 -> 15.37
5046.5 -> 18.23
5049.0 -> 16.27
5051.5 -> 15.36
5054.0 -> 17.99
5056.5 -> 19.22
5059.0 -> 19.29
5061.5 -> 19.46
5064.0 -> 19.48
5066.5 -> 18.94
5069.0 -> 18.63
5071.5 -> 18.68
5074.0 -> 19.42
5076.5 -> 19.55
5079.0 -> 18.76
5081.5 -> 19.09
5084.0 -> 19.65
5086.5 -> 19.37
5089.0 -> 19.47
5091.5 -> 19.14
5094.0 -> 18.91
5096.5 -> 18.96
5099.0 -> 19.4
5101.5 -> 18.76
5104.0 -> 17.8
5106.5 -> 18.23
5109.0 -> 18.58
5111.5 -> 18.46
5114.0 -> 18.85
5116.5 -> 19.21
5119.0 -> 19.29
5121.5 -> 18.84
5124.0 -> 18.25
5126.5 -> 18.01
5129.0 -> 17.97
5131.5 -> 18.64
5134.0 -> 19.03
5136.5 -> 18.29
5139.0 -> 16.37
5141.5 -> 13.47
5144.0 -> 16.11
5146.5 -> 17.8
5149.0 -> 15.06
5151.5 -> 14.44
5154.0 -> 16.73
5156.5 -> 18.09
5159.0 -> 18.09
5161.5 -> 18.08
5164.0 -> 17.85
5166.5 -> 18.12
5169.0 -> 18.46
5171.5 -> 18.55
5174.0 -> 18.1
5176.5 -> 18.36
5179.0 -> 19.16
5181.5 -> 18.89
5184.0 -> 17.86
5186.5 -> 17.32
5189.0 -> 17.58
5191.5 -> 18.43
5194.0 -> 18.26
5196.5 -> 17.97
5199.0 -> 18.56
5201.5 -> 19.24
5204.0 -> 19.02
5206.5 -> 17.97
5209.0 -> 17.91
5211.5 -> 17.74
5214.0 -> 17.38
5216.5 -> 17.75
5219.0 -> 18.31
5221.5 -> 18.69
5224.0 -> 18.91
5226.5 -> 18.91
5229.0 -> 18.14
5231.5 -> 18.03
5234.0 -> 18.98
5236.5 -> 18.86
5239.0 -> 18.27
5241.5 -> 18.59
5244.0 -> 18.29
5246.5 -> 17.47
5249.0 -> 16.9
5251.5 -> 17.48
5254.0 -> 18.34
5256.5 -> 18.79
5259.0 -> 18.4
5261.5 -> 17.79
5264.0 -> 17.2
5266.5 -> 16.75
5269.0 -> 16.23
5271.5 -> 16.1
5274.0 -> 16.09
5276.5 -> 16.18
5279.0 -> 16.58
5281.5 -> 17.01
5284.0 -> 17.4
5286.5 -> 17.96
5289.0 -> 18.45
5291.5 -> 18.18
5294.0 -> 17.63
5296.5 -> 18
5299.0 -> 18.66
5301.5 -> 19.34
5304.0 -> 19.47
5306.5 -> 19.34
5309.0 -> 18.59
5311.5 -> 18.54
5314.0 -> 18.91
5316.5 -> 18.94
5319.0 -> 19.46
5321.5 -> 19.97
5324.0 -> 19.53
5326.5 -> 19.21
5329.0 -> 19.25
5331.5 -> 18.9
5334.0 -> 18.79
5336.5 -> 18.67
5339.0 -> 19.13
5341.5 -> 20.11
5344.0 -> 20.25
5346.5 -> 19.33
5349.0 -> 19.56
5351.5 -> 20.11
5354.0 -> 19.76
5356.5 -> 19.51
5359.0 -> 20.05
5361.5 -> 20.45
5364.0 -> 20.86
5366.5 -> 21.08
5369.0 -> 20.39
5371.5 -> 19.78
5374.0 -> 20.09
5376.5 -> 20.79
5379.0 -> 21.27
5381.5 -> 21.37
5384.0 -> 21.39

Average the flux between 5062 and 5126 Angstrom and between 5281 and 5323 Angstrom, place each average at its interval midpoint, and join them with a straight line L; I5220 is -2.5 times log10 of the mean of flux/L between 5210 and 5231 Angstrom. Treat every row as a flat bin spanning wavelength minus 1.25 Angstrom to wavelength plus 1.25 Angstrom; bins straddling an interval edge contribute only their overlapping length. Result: 0.03 mag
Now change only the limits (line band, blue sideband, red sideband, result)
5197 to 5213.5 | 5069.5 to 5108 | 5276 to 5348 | 0.03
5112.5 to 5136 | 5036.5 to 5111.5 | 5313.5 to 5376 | 0.00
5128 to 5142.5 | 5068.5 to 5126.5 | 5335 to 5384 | 0.10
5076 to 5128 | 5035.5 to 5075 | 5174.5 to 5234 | -0.05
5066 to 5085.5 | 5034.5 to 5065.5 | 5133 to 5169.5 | -0.10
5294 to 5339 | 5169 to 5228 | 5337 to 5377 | 0.03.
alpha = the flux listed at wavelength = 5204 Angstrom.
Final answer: 19.02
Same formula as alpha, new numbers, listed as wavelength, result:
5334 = 18.79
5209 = 17.91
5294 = 17.63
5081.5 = 19.09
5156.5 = 18.09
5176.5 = 18.36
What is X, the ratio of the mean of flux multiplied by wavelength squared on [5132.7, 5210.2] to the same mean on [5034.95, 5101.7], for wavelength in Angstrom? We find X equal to 1.00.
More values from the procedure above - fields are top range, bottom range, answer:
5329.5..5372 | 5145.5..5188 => 1.20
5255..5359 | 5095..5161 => 1.11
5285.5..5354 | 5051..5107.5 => 1.11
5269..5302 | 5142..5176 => 1.06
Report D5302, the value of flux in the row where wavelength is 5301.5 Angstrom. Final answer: 19.34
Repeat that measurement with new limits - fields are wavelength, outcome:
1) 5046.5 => 18.23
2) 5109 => 18.58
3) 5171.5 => 18.55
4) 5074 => 19.42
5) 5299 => 18.66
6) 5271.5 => 16.1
